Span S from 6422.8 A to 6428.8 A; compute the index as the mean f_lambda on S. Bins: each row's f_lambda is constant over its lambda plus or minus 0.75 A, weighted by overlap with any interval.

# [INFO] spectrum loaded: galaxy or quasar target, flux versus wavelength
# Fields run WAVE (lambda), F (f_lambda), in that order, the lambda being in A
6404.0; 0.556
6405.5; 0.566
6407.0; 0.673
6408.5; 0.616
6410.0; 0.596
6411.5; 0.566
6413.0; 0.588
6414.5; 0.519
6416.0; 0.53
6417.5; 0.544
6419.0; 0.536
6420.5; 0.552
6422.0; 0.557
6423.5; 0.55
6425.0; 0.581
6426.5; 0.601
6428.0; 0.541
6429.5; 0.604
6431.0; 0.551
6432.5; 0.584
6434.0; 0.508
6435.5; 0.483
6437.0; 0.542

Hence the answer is 0.569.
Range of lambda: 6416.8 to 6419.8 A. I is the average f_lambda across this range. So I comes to 0.54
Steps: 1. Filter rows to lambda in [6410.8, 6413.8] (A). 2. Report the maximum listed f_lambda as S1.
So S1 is 0.588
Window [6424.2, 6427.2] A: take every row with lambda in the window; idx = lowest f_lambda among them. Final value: 0.581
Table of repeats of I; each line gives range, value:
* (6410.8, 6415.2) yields 0.558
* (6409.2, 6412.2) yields 0.582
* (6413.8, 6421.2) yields 0.536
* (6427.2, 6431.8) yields 0.566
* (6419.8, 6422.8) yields 0.554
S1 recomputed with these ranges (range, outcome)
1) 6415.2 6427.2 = 0.601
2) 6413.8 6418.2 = 0.544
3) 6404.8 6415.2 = 0.673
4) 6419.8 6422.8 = 0.557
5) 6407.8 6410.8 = 0.616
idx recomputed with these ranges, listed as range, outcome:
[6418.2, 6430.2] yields 0.536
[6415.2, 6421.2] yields 0.53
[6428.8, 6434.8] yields 0.508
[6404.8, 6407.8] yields 0.566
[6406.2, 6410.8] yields 0.596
